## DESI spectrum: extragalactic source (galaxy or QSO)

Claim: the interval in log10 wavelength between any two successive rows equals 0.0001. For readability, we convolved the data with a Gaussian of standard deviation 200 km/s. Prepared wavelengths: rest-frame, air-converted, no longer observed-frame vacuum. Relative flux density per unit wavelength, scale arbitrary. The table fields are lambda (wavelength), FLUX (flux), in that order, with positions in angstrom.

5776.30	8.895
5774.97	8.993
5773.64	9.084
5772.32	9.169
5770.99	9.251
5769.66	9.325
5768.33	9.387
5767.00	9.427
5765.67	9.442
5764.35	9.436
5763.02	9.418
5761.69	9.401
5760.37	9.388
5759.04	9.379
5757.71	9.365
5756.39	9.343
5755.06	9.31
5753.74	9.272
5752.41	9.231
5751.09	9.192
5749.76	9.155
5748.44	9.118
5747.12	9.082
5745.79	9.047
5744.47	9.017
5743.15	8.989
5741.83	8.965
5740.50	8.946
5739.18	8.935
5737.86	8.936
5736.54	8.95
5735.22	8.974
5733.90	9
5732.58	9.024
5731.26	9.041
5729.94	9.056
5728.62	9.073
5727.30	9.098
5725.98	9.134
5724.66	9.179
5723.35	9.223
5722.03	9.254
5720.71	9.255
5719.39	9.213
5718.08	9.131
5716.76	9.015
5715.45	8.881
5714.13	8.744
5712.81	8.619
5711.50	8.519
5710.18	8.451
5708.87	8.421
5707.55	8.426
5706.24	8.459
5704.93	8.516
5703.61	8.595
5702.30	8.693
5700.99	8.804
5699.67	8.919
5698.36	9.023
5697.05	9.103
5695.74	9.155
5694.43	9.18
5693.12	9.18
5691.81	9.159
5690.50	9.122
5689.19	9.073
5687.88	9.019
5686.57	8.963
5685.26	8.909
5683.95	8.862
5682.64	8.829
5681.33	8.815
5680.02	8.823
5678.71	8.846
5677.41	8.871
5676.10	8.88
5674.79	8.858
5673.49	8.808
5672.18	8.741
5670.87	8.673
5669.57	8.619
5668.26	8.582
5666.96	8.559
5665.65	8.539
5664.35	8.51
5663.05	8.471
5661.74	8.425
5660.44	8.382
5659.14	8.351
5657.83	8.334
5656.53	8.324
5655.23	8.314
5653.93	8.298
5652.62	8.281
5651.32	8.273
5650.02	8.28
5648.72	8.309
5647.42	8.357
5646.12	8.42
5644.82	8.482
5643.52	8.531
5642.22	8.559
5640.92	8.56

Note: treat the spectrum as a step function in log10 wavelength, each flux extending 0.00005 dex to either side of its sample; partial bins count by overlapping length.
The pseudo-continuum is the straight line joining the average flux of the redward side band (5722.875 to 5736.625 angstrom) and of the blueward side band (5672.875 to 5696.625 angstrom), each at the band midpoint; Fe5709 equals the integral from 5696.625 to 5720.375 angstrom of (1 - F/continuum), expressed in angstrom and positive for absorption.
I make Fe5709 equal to 0.7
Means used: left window 8.97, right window 9.07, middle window 8.76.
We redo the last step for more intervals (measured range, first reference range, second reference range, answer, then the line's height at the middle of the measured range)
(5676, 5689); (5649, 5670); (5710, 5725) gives -0.39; 8.63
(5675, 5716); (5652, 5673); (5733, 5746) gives -0.72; 8.68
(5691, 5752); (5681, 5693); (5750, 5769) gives 1.34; 9.16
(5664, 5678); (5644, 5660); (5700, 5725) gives -0.35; 8.48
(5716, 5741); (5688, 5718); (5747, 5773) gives -0.08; 9.05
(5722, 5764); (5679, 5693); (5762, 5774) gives 0.37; 9.22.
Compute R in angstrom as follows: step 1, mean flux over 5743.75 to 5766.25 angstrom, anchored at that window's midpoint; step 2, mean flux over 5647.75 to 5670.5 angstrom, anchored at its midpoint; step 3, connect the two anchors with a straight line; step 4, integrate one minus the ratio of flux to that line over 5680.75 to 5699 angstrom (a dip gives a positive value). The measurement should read -0.7 angstrom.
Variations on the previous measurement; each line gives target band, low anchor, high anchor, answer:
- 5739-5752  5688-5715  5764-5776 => 0.1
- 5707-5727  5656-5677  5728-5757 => 0.0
